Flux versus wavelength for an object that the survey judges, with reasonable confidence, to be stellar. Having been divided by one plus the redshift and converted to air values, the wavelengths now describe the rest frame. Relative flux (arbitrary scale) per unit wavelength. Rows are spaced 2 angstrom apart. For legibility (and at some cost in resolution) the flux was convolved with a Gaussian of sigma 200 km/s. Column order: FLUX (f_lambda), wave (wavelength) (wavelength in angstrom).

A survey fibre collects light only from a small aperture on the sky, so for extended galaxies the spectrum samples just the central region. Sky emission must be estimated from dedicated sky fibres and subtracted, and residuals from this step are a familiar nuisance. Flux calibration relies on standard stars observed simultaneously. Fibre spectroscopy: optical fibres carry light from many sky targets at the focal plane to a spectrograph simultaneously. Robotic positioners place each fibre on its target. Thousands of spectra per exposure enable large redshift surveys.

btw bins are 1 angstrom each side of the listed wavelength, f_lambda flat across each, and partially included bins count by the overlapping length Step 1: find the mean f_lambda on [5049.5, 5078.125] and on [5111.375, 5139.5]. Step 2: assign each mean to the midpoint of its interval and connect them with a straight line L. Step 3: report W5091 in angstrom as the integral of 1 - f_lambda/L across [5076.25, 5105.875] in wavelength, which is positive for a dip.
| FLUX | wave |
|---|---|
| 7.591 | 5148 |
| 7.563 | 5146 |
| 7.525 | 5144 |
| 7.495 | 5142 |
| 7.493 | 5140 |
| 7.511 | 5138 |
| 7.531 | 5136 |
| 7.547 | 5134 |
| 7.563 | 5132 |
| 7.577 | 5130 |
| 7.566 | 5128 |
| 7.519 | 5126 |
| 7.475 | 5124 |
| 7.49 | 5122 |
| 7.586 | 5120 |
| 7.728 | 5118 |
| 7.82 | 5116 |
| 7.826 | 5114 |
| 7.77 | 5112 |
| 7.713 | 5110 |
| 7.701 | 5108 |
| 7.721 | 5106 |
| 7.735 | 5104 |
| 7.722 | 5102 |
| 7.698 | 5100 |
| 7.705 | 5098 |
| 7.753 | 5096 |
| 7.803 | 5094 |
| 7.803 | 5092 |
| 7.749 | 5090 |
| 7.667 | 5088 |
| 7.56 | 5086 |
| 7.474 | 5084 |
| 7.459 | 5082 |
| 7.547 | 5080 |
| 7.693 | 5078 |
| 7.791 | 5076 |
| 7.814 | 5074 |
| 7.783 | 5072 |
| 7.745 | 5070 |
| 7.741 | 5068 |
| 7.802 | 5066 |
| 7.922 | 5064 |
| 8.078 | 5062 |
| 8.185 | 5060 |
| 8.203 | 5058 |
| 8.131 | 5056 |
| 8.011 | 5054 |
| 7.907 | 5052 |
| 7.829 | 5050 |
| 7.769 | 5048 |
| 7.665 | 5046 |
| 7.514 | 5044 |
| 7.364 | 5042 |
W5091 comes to 0.4 angstrom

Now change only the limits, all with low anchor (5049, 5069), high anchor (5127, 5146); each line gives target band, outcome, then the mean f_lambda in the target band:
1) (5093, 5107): 0.0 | 7.73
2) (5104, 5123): -0.1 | 7.71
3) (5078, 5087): 0.4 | 7.53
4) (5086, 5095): 0.1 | 7.73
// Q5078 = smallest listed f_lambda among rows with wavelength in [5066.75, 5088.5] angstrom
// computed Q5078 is 7.459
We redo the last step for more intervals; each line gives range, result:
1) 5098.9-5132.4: 7.475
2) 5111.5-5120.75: 7.586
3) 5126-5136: 7.519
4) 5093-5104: 7.698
